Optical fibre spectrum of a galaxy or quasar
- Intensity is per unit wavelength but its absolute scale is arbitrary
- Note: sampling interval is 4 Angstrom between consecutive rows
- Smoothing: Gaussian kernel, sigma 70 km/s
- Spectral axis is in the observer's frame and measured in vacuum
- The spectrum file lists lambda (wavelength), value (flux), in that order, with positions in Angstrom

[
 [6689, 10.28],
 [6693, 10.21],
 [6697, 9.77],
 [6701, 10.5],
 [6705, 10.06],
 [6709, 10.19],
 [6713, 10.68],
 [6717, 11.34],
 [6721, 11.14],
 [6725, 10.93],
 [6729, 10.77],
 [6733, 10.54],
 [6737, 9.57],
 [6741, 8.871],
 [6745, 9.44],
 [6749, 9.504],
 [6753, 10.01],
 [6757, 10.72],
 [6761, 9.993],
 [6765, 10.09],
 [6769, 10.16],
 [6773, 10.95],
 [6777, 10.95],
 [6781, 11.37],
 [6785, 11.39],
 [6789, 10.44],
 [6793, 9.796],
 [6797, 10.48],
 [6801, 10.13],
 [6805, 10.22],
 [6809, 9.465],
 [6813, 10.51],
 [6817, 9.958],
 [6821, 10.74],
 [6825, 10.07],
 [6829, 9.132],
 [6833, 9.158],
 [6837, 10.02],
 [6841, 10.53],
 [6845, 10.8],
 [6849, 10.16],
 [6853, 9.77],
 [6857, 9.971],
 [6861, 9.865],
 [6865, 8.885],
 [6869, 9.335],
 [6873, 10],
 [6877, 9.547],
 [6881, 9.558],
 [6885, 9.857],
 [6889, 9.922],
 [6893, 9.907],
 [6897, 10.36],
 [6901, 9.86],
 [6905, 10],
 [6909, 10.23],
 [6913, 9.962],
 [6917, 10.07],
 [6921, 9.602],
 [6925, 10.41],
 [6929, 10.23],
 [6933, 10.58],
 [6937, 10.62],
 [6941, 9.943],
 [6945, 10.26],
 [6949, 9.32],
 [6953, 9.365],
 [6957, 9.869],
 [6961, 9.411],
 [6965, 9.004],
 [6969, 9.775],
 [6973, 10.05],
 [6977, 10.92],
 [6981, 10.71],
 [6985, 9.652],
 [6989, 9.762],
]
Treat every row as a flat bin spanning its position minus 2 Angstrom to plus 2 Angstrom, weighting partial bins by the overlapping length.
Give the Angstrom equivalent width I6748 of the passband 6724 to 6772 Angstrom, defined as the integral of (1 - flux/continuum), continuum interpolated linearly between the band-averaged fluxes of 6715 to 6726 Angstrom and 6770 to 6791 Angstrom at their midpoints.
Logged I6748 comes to 4.4 Angstrom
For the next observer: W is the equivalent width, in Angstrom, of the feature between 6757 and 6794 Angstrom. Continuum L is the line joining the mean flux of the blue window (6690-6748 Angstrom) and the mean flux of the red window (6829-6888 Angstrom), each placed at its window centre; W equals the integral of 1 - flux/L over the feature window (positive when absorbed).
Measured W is -1.91 Angstrom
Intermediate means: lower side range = 10.3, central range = 10.6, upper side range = 9.8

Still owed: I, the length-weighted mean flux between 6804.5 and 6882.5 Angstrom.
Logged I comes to 9.88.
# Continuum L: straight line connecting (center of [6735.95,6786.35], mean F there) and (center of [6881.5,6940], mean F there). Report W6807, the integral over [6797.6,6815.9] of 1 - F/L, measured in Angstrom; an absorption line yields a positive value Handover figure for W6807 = 0.15 Angstrom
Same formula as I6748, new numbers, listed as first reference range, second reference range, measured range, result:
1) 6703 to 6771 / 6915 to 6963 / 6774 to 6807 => -1.4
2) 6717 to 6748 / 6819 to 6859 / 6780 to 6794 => -0.9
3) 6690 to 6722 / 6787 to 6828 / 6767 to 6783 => -0.9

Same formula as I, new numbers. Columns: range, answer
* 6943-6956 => 9.67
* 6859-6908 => 9.77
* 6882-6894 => 9.87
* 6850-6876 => 9.65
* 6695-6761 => 10.2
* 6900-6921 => 9.99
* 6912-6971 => 9.89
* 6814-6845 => 10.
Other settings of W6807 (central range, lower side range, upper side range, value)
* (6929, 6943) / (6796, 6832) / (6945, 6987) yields -0.7 Angstrom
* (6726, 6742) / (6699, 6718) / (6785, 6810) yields 0.6 Angstrom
